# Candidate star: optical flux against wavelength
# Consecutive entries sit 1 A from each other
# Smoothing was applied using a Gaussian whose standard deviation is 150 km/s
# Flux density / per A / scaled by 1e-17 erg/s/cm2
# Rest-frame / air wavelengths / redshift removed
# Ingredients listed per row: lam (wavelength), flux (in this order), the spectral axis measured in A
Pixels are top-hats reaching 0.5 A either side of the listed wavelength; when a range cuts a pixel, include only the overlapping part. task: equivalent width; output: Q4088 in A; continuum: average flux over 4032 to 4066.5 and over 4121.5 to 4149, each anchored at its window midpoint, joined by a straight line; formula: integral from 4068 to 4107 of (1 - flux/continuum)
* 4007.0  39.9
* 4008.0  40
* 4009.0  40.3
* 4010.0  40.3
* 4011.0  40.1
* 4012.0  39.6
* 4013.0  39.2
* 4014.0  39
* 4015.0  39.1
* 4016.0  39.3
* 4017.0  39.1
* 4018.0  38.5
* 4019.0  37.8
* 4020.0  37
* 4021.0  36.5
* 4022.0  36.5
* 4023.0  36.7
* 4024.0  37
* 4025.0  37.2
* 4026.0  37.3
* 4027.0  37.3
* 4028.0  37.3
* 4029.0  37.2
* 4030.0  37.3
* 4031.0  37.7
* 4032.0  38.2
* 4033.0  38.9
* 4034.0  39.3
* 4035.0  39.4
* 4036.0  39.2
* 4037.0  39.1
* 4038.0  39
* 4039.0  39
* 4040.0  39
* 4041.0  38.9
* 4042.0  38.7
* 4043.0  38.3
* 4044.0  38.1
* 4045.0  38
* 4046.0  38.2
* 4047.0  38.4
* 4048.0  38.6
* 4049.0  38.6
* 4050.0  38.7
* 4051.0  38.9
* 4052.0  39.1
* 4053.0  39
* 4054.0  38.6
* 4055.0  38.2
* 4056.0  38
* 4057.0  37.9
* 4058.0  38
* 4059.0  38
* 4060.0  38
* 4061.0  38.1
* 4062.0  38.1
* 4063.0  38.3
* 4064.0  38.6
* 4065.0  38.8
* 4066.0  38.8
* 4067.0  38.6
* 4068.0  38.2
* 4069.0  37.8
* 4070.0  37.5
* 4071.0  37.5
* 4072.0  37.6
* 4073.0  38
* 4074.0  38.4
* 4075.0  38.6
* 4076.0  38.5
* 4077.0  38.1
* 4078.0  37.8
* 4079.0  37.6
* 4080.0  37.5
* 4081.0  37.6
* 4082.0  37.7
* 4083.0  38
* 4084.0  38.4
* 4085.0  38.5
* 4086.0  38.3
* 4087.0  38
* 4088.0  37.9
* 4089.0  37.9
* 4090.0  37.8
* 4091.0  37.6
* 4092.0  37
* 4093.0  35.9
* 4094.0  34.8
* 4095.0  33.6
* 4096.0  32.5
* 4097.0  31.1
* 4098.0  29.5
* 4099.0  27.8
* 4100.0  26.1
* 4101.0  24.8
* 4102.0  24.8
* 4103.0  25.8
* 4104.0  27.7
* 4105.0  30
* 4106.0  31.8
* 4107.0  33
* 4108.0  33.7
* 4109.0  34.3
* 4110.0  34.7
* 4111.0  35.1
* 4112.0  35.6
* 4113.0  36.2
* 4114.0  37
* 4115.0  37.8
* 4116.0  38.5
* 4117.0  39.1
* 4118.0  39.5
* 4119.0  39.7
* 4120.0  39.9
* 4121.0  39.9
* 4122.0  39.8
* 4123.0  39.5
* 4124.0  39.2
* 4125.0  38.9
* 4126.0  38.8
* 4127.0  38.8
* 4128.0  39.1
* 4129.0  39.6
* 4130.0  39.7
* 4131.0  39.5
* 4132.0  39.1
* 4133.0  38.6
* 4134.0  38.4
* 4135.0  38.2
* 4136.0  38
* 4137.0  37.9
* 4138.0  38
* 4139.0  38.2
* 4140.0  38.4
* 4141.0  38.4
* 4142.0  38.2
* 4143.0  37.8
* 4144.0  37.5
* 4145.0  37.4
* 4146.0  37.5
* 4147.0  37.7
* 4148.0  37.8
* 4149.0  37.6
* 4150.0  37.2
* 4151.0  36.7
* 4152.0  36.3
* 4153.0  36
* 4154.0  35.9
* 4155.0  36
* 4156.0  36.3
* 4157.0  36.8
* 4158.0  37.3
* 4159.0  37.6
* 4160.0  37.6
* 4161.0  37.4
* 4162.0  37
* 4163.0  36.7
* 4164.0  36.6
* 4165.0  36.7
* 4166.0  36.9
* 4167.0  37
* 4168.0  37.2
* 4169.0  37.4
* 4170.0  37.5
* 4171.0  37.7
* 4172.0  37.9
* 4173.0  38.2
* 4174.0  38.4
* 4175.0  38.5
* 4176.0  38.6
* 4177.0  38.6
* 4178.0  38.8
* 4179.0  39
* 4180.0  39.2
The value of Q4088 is 3.7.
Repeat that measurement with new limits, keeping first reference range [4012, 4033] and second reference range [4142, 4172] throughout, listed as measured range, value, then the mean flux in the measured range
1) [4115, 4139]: -1.1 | 39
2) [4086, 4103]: 2.1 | 32.9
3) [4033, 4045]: -0.4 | 38.9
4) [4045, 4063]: -0.3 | 38.4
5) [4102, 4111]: 1.5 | 31.2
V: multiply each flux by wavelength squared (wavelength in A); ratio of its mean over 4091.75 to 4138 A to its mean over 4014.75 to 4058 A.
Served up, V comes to 0.96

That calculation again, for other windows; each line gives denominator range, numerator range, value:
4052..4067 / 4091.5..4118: 0.87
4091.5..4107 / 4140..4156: 1.26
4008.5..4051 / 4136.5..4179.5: 1.04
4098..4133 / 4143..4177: 1.08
